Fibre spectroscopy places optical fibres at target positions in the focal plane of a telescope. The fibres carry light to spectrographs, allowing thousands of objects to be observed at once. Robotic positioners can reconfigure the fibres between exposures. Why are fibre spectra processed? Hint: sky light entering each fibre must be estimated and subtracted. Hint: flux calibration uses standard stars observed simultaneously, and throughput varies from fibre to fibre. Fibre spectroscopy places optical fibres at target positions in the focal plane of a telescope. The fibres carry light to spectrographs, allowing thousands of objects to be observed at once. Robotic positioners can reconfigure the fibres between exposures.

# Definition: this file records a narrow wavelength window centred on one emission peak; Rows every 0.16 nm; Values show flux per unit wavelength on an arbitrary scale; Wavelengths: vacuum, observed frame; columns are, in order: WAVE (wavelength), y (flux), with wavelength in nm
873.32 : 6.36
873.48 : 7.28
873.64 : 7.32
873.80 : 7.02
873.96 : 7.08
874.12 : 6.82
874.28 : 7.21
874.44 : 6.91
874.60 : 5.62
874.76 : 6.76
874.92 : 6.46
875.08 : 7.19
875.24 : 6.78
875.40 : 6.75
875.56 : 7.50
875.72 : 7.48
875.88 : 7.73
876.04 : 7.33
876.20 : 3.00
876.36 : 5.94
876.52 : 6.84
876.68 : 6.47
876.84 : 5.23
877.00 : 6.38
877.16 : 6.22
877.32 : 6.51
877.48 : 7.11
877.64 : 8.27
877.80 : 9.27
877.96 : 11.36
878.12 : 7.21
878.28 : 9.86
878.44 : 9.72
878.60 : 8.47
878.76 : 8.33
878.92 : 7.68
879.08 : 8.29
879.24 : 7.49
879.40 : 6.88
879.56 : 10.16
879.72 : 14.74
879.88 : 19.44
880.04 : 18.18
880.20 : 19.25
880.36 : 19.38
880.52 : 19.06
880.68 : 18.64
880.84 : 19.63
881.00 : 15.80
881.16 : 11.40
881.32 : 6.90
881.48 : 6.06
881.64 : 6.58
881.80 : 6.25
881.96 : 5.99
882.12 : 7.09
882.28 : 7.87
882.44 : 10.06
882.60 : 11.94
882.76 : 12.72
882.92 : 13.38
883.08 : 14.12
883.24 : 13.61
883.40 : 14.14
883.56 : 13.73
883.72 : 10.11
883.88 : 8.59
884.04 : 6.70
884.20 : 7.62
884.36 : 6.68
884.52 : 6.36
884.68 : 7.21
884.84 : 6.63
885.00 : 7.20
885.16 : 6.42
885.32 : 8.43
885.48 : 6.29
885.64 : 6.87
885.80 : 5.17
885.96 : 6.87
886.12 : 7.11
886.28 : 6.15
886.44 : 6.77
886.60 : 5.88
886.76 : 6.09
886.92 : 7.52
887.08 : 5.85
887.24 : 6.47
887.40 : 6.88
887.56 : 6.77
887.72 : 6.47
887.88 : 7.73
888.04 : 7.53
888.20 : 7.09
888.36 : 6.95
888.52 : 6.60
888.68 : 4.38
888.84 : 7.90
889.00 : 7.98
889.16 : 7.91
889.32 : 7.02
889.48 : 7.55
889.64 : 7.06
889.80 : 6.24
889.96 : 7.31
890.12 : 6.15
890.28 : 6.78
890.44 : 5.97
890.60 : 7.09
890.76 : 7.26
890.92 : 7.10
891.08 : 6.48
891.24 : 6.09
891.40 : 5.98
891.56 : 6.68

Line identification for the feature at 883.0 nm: [N II]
